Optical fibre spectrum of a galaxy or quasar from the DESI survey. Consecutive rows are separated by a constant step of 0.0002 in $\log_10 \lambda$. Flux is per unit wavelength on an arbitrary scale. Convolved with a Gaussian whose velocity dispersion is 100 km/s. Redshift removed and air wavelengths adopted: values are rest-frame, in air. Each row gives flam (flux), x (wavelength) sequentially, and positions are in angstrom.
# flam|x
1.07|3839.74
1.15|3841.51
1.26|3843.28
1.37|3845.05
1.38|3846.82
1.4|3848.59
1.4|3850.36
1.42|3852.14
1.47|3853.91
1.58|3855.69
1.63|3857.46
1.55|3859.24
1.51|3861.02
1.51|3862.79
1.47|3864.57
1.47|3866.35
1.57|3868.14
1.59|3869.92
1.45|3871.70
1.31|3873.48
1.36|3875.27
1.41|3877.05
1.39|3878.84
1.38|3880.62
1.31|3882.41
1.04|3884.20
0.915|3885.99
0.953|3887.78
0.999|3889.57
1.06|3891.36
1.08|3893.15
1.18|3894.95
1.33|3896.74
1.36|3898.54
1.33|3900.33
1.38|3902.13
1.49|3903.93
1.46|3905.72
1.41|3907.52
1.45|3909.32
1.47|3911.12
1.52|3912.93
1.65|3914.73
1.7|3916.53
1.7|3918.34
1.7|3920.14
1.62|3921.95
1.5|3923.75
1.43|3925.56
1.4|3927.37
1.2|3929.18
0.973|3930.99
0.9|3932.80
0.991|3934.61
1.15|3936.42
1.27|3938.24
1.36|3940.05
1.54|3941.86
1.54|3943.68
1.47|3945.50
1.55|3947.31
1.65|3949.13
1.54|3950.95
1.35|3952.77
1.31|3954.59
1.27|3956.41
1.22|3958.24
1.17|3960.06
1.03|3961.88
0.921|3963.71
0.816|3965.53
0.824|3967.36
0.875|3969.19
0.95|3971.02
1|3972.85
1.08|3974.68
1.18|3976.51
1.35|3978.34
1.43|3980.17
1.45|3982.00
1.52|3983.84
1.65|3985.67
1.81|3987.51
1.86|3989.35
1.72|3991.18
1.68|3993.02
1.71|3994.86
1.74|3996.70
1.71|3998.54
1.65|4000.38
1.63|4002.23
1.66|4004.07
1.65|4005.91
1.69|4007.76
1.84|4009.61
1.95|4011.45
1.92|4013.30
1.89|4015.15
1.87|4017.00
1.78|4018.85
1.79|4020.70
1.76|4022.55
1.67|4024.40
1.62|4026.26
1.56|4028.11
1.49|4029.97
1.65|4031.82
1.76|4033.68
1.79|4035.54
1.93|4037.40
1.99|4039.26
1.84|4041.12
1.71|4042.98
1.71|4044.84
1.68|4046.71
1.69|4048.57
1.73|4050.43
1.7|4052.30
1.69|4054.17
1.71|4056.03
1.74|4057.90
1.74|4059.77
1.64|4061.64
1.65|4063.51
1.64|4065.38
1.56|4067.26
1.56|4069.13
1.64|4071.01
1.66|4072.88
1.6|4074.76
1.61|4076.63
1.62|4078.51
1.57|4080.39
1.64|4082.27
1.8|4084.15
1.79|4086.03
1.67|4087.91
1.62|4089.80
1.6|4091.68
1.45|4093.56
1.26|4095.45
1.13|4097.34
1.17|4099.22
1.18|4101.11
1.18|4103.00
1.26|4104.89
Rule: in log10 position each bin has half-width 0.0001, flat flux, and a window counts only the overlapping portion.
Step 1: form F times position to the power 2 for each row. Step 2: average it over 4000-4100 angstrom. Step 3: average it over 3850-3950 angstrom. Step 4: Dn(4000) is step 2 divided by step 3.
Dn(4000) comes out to 1.3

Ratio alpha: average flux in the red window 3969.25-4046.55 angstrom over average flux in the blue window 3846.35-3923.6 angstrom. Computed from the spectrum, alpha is 1.2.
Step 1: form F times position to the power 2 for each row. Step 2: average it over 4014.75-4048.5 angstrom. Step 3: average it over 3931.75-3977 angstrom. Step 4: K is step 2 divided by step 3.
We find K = 1.52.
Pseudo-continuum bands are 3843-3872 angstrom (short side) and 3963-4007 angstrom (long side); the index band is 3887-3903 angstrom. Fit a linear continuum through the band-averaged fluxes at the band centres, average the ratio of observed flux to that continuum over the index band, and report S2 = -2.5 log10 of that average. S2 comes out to 0.22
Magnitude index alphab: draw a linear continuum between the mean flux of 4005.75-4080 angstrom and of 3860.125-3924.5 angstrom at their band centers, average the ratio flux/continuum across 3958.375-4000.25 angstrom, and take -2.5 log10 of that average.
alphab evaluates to 0.18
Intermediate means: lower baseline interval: 1.39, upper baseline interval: 1.72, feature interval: 1.34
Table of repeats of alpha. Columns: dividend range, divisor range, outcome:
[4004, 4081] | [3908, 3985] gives 1.31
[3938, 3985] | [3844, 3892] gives 0.92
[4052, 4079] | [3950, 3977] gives 1.50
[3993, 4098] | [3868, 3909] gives 1.31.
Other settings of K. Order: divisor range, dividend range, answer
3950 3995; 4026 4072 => 1.35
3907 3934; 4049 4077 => 1.24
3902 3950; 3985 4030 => 1.27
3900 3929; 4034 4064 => 1.24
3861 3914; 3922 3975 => 0.94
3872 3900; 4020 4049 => 1.54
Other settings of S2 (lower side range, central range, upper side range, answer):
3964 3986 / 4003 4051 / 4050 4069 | -0.192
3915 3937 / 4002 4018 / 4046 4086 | -0.163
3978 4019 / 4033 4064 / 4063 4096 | -0.064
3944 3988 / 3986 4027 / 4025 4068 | -0.181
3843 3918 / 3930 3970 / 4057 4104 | 0.184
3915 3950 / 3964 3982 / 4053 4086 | 0.352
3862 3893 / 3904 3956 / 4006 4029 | 0.039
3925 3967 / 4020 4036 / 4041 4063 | -0.043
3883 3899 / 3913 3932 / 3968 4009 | -0.210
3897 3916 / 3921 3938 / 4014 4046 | 0.210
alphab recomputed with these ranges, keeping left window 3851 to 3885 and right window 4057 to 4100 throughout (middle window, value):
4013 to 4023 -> -0.19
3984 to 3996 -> -0.13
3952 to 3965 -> 0.27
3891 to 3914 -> 0.08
